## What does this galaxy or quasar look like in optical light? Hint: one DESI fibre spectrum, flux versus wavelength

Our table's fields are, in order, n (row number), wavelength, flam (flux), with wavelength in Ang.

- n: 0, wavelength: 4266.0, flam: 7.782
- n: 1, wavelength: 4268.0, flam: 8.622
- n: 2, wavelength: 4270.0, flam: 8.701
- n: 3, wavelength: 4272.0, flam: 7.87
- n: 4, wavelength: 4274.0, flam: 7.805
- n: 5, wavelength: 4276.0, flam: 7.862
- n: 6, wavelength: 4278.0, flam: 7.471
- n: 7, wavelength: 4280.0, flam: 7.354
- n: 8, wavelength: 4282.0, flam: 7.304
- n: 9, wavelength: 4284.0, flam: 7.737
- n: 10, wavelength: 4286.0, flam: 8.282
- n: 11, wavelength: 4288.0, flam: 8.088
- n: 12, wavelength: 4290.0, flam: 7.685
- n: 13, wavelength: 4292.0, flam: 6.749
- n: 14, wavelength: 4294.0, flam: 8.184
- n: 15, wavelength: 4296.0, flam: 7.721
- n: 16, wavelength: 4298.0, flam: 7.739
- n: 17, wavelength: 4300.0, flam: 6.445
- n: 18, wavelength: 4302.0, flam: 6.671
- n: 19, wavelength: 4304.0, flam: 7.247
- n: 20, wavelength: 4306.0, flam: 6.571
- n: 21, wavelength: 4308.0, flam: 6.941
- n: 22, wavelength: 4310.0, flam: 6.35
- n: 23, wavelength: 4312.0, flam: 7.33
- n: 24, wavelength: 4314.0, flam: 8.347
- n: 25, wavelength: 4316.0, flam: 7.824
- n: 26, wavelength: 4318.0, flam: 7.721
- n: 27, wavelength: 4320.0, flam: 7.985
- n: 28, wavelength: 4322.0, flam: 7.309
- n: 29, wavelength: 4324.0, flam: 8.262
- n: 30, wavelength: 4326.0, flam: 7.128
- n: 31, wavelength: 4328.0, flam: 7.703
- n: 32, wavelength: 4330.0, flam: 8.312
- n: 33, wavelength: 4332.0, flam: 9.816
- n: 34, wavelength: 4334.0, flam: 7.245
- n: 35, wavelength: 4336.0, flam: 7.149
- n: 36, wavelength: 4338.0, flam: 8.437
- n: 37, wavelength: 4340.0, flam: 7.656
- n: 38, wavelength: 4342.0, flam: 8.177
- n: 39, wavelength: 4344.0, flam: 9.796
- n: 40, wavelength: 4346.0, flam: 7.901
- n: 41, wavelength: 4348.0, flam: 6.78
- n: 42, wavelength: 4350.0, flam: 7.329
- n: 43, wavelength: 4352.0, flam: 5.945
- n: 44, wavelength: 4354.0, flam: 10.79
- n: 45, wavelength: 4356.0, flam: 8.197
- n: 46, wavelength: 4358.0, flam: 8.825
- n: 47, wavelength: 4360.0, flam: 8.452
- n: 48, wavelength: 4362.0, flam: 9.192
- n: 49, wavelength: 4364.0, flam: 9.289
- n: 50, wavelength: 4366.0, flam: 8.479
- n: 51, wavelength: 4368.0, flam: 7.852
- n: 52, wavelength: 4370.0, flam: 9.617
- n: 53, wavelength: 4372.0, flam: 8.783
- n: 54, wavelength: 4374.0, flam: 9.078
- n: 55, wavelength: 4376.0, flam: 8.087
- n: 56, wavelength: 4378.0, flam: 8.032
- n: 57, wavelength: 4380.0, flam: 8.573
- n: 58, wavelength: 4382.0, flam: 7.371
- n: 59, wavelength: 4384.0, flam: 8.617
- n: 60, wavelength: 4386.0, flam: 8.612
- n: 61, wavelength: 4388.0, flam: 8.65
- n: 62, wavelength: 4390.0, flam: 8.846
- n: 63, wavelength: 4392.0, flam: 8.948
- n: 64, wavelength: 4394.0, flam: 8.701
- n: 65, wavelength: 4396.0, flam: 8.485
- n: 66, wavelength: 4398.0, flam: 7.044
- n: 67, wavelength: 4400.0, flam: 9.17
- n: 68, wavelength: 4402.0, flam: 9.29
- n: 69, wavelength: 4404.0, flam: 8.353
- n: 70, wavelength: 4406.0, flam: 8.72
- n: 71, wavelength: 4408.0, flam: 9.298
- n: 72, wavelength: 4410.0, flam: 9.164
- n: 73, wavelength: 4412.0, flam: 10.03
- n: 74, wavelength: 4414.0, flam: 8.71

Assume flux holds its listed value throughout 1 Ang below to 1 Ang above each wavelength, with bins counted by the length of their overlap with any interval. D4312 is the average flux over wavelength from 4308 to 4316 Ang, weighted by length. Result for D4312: 7.35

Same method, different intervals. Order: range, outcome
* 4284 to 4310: 7.34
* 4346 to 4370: 8.32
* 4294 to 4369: 7.87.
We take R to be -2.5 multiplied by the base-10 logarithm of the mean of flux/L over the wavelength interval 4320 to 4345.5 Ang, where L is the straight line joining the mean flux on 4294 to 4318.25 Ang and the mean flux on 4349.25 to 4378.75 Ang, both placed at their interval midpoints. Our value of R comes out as -0.03 mag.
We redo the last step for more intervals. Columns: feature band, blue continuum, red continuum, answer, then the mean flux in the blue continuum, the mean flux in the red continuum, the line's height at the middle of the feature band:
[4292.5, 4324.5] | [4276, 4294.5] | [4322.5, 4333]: 0.079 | 7.65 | 8.2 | 7.95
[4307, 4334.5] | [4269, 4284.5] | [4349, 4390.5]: 0.051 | 7.76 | 8.5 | 8.11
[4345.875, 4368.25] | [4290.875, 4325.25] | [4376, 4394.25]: -0.029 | 7.38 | 8.45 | 8.06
